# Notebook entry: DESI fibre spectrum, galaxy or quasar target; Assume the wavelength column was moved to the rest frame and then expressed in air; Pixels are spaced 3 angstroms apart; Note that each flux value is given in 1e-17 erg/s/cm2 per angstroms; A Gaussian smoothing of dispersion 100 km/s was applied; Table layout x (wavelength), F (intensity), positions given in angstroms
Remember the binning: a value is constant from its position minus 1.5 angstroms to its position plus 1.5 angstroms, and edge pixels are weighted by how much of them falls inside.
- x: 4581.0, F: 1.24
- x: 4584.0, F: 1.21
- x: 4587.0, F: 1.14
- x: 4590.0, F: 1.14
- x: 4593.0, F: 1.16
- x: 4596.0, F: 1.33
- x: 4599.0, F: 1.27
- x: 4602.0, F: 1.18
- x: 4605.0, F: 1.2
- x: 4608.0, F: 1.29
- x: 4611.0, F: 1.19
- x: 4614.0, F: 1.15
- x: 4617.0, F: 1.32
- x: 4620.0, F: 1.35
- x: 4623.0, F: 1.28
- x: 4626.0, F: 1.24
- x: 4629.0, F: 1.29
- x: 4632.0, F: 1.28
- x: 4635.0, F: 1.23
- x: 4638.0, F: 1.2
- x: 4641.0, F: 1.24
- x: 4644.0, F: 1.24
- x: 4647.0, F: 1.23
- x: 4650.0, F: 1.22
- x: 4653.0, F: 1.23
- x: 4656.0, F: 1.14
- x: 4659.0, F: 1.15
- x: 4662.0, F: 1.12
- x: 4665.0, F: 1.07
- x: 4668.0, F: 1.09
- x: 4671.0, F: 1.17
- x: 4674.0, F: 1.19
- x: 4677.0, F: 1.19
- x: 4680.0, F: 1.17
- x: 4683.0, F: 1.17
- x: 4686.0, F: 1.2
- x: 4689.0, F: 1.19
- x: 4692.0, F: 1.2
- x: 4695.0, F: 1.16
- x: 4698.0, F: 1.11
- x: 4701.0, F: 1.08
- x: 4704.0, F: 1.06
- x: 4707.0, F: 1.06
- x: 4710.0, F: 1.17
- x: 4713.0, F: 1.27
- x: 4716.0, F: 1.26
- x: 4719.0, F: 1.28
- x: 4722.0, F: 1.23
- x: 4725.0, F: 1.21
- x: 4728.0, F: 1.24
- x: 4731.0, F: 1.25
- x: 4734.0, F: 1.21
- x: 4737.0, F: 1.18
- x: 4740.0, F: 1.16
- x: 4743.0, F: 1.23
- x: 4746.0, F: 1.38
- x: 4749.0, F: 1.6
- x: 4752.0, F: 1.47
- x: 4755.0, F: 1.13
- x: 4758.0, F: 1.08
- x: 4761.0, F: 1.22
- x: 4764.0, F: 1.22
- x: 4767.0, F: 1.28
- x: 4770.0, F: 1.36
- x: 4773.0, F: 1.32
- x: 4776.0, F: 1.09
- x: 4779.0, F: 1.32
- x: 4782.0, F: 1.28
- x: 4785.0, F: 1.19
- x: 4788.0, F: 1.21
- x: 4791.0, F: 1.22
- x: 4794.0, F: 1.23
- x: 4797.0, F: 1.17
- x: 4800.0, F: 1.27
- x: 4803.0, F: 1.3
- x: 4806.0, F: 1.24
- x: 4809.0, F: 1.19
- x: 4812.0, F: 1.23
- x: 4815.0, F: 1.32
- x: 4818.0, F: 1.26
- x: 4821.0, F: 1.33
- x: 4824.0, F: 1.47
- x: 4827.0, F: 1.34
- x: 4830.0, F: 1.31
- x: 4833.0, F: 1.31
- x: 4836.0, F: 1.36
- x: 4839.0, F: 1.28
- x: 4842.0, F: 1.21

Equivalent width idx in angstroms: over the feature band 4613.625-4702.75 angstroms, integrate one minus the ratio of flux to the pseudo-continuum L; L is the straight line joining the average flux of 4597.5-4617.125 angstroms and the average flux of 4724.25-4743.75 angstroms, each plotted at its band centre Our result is 1.5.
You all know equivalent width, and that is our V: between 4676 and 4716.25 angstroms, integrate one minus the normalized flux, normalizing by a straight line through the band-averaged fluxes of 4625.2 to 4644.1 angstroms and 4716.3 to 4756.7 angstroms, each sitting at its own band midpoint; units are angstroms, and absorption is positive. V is 3.26 angstroms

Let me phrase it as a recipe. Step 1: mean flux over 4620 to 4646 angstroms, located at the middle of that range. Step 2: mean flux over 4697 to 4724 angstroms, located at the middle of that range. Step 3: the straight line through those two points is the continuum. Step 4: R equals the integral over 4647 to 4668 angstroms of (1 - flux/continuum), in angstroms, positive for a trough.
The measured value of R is 1.3 angstroms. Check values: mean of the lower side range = 1.26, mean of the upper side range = 1.17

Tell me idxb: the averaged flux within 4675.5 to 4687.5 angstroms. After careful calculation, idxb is 1.18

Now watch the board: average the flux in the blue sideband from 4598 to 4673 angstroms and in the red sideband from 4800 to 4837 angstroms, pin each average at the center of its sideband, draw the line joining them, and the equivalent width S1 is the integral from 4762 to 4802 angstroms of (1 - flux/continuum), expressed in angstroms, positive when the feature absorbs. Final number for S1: 1.29 angstroms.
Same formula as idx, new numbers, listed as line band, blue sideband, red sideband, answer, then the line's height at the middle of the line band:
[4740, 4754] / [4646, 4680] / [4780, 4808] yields -2.0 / 1.21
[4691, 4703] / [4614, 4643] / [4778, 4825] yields 1.2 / 1.26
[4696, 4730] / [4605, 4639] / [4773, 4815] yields 1.7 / 1.24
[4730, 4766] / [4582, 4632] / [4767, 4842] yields 0.0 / 1.26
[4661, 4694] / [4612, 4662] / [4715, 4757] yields 2.3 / 1.25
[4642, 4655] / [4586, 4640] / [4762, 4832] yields 0.2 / 1.24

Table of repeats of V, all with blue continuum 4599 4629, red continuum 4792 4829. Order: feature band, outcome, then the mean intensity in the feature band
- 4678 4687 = 0.6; 1.18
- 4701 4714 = 1.4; 1.13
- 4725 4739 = 0.5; 1.22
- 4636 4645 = 0.2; 1.23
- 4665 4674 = 0.9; 1.13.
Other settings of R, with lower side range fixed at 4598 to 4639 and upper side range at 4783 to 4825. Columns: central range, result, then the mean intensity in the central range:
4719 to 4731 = 0.2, 1.24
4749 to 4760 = -0.2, 1.28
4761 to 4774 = -0.3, 1.29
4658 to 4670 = 1.4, 1.11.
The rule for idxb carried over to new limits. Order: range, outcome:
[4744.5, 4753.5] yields 1.48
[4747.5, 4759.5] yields 1.32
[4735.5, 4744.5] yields 1.19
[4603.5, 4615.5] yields 1.21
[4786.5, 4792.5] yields 1.22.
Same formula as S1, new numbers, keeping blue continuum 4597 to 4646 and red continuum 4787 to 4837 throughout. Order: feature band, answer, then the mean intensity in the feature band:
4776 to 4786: 0.26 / 1.24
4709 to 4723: 0.21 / 1.24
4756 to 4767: 0.74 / 1.19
